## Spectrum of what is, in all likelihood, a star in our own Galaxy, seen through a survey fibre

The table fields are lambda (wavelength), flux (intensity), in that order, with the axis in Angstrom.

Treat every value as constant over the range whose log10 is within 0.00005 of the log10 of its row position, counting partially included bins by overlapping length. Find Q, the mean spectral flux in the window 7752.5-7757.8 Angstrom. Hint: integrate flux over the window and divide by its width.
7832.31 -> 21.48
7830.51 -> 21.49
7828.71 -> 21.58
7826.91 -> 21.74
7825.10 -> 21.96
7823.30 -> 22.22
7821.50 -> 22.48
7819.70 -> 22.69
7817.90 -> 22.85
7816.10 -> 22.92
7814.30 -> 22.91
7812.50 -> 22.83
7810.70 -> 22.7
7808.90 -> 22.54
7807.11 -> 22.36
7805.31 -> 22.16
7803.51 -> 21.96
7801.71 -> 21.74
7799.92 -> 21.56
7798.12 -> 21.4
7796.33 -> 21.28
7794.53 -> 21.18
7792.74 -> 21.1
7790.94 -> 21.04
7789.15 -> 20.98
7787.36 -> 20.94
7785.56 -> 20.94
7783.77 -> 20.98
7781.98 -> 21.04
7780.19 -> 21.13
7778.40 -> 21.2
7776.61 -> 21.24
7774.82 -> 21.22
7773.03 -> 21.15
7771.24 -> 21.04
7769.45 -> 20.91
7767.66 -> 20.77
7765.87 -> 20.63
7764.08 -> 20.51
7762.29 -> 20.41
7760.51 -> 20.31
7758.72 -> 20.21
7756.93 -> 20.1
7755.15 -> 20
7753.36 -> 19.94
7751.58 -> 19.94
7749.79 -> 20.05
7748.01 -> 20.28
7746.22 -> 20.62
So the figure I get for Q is 20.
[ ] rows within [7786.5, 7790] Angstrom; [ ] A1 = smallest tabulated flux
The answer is 20.94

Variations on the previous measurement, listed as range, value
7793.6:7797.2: 21.18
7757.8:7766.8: 20.21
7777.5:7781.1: 21.13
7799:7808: 21.56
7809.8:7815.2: 22.7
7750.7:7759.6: 19.94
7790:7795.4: 21.04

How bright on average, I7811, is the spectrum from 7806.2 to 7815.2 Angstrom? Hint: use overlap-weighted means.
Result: 22.7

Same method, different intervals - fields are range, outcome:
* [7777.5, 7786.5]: 21.1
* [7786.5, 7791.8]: 21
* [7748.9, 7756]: 20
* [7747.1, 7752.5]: 20.1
